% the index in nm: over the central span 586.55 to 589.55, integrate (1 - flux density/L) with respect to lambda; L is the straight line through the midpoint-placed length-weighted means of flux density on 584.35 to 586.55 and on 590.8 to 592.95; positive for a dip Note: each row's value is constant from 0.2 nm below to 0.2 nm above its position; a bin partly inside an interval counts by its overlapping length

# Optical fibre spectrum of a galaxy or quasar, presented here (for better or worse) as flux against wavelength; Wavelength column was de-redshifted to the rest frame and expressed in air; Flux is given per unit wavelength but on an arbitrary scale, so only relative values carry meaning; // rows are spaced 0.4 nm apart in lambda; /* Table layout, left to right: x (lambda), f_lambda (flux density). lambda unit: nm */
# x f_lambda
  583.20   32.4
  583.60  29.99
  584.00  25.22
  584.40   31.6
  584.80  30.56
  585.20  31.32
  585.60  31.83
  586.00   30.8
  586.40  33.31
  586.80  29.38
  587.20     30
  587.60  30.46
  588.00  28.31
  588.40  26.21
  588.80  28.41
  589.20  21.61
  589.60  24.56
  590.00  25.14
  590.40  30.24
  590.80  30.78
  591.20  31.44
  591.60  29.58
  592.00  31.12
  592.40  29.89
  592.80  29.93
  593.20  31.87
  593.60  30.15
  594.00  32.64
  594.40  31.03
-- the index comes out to 0.33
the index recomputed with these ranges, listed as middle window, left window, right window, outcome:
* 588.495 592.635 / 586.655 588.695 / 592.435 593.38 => 0.23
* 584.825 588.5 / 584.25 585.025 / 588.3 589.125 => -0.19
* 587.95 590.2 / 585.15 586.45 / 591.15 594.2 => 0.41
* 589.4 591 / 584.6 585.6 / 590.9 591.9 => 0.16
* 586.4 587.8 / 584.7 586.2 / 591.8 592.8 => 0.03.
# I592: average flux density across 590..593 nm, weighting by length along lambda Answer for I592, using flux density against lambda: 30.1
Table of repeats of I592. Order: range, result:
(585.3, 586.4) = 31.7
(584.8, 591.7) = 29.1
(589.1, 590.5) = 25.3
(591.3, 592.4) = 30.4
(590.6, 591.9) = 30.6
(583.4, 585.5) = 29.8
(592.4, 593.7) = 30.6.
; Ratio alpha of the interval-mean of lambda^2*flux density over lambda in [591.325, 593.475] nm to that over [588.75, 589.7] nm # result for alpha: 1.27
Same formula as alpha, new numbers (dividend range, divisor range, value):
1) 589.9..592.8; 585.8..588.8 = 1.02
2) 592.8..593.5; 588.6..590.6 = 1.21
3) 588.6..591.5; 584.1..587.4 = 0.90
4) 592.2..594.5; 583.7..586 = 1.05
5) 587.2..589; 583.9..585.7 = 0.95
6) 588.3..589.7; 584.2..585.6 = 0.82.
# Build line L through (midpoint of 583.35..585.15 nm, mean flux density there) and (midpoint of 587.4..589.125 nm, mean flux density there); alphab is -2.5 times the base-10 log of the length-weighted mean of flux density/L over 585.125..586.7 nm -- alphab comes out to -0.10 mag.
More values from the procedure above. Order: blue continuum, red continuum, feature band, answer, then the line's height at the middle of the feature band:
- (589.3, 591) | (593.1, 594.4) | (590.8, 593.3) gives -0.04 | 29.5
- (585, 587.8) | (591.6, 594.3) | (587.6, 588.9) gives 0.11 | 31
